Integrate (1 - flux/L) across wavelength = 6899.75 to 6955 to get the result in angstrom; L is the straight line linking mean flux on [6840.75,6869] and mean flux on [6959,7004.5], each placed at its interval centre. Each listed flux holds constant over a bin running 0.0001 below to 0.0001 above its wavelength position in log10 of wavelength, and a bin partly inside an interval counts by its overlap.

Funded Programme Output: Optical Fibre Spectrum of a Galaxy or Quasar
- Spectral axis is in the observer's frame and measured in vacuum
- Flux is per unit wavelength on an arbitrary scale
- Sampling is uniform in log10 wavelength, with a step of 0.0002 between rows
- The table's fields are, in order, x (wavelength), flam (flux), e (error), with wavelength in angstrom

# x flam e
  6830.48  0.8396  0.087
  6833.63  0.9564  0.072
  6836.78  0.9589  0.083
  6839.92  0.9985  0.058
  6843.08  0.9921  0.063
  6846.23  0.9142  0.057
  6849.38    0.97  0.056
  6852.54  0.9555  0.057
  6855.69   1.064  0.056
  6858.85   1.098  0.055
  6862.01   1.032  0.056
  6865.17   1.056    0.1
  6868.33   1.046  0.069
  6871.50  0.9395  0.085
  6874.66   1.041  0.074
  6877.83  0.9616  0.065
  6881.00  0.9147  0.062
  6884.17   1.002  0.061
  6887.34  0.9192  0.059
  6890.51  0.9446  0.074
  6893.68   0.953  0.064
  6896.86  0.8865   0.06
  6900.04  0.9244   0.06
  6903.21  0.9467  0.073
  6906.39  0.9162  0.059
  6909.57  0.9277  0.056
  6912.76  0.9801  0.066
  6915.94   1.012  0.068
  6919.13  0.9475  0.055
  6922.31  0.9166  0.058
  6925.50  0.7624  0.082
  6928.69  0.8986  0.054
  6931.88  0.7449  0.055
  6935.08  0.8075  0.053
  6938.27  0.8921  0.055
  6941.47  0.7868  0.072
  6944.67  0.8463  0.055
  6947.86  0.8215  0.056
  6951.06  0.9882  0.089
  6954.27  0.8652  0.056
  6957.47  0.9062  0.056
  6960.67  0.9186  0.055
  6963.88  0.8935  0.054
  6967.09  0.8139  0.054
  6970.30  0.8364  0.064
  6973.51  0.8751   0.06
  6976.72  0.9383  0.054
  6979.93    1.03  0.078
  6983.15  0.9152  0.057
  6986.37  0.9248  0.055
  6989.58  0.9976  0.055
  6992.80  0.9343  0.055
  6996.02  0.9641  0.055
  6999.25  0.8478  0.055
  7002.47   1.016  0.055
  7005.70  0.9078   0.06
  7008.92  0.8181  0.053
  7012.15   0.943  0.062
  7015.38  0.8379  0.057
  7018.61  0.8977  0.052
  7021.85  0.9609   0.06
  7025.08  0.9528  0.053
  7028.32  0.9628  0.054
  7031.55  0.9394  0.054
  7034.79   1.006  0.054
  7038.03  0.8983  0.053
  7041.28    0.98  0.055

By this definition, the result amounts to 4.2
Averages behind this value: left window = 1.01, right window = 0.922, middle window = 0.887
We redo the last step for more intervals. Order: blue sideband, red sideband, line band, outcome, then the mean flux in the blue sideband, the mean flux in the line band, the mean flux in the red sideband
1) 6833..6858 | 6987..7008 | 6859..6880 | -0.9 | 0.981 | 1.02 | 0.94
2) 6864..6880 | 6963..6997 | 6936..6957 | 1.8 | 1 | 0.867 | 0.92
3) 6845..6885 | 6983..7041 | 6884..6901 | 0.9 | 1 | 0.933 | 0.931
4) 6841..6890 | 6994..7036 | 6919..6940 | 2.6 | 0.993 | 0.846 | 0.927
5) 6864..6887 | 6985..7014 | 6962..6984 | 0.9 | 0.989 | 0.9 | 0.928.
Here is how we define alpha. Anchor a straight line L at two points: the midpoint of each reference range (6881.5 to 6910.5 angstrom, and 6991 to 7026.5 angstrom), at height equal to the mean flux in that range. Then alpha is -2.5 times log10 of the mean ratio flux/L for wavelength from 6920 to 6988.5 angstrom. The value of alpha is 0.06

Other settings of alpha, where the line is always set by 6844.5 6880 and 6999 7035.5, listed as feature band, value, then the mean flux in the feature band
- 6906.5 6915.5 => 0.03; 0.955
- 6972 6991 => 0.00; 0.947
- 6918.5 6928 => 0.12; 0.871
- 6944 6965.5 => 0.08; 0.893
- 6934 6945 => 0.16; 0.833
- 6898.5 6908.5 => 0.06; 0.93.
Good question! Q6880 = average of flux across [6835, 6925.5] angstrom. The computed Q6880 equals 0.968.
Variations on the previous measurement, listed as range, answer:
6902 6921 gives 0.955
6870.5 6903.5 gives 0.949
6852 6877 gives 1.03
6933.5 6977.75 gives 0.87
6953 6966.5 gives 0.891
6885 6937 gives 0.907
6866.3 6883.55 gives 0.983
